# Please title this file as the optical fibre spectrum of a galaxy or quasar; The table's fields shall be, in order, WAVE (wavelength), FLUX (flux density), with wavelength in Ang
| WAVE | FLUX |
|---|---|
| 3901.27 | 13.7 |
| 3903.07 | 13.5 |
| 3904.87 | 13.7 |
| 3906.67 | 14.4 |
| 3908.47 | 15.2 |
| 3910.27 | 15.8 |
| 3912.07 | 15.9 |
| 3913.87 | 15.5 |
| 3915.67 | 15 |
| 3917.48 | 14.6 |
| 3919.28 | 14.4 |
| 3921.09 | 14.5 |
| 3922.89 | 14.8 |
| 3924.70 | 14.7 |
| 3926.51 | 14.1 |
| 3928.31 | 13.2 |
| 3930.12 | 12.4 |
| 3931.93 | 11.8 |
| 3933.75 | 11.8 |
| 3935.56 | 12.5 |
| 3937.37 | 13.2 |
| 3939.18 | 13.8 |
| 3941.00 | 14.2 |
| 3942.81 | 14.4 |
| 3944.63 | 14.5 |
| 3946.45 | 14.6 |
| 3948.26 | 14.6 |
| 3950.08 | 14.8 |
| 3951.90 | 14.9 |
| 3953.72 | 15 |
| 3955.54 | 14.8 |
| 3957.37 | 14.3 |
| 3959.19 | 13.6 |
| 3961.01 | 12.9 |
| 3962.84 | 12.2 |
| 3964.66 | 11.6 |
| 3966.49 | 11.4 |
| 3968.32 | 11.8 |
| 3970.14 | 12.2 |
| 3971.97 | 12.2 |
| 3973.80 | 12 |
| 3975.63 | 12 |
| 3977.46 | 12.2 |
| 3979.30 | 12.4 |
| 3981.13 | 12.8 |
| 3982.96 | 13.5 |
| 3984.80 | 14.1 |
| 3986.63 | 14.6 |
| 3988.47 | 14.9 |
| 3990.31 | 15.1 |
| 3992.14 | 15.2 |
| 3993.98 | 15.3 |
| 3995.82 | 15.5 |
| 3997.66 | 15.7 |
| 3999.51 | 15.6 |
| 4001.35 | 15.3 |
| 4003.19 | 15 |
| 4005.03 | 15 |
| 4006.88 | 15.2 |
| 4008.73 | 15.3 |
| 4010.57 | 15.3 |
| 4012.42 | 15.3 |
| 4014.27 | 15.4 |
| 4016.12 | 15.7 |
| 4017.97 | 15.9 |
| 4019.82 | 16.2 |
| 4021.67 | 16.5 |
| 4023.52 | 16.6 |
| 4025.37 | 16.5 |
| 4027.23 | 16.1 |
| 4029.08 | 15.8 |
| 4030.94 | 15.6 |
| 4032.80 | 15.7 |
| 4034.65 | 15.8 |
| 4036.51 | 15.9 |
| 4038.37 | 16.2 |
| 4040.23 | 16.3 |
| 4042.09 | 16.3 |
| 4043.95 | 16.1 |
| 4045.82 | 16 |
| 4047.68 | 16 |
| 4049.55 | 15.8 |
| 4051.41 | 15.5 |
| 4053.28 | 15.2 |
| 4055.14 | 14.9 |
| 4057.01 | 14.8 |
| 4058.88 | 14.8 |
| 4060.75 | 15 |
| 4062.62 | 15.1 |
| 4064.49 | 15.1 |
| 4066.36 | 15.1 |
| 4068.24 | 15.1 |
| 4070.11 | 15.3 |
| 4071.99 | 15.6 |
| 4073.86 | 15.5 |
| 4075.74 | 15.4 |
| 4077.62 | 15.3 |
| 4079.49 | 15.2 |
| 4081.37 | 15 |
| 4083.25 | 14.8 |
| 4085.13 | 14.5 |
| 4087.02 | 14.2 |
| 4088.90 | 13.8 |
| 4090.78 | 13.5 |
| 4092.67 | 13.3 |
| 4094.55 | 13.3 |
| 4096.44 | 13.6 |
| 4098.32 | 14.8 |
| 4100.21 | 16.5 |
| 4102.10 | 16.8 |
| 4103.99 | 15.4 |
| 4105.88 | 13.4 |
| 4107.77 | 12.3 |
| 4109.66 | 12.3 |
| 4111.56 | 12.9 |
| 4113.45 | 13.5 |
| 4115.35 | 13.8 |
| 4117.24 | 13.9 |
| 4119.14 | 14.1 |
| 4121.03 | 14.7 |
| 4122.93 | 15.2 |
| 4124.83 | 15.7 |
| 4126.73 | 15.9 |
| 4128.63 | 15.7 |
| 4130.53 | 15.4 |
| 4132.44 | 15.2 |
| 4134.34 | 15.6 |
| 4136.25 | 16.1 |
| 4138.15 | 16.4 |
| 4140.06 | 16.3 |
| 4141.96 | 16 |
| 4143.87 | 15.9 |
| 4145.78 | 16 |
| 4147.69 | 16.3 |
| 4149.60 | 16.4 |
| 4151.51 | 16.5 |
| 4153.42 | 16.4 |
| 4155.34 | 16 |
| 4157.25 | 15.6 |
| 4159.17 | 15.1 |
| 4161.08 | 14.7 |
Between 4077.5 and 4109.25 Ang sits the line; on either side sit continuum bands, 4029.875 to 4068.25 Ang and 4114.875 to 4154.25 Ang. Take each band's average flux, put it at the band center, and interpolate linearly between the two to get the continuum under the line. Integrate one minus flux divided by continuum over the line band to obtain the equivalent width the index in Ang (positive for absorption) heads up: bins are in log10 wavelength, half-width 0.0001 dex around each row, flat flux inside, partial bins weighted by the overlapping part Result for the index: 2.42 Ang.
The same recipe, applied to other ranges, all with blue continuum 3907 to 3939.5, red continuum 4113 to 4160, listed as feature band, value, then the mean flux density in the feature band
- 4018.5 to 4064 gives -2.7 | 15.8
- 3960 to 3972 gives 1.9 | 12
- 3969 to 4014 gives 0.9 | 14.2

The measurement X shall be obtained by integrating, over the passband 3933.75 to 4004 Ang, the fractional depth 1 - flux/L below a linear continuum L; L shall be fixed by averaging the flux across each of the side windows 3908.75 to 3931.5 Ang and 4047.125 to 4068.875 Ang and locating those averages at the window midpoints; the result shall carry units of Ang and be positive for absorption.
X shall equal 4.7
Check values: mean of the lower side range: 14.5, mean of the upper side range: 15.2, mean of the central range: 13.8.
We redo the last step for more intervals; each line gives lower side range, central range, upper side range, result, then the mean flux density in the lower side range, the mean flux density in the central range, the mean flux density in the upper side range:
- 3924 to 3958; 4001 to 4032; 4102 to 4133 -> -3.5 Ang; 13.9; 15.7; 14.4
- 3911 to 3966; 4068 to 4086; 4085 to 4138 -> -1.0 Ang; 13.9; 15.2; 14.5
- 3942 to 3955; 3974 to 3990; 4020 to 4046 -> 2.0 Ang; 14.7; 13.3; 16.1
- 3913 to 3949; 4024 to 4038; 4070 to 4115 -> -1.7 Ang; 13.9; 15.9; 14.4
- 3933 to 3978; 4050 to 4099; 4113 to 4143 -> -0.5 Ang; 13.3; 14.8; 15.3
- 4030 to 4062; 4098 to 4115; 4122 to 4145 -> 1.7 Ang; 15.6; 14.2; 15.8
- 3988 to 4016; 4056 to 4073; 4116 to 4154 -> 0.4 Ang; 15.3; 15.1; 15.7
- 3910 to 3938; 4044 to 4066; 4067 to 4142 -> -1.2 Ang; 14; 15.3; 14.8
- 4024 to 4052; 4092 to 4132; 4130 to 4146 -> 3.7 Ang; 16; 14.4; 15.9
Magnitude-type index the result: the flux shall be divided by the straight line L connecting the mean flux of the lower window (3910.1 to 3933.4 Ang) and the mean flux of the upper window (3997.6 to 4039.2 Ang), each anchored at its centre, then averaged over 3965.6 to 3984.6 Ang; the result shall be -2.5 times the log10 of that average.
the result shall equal 0.22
